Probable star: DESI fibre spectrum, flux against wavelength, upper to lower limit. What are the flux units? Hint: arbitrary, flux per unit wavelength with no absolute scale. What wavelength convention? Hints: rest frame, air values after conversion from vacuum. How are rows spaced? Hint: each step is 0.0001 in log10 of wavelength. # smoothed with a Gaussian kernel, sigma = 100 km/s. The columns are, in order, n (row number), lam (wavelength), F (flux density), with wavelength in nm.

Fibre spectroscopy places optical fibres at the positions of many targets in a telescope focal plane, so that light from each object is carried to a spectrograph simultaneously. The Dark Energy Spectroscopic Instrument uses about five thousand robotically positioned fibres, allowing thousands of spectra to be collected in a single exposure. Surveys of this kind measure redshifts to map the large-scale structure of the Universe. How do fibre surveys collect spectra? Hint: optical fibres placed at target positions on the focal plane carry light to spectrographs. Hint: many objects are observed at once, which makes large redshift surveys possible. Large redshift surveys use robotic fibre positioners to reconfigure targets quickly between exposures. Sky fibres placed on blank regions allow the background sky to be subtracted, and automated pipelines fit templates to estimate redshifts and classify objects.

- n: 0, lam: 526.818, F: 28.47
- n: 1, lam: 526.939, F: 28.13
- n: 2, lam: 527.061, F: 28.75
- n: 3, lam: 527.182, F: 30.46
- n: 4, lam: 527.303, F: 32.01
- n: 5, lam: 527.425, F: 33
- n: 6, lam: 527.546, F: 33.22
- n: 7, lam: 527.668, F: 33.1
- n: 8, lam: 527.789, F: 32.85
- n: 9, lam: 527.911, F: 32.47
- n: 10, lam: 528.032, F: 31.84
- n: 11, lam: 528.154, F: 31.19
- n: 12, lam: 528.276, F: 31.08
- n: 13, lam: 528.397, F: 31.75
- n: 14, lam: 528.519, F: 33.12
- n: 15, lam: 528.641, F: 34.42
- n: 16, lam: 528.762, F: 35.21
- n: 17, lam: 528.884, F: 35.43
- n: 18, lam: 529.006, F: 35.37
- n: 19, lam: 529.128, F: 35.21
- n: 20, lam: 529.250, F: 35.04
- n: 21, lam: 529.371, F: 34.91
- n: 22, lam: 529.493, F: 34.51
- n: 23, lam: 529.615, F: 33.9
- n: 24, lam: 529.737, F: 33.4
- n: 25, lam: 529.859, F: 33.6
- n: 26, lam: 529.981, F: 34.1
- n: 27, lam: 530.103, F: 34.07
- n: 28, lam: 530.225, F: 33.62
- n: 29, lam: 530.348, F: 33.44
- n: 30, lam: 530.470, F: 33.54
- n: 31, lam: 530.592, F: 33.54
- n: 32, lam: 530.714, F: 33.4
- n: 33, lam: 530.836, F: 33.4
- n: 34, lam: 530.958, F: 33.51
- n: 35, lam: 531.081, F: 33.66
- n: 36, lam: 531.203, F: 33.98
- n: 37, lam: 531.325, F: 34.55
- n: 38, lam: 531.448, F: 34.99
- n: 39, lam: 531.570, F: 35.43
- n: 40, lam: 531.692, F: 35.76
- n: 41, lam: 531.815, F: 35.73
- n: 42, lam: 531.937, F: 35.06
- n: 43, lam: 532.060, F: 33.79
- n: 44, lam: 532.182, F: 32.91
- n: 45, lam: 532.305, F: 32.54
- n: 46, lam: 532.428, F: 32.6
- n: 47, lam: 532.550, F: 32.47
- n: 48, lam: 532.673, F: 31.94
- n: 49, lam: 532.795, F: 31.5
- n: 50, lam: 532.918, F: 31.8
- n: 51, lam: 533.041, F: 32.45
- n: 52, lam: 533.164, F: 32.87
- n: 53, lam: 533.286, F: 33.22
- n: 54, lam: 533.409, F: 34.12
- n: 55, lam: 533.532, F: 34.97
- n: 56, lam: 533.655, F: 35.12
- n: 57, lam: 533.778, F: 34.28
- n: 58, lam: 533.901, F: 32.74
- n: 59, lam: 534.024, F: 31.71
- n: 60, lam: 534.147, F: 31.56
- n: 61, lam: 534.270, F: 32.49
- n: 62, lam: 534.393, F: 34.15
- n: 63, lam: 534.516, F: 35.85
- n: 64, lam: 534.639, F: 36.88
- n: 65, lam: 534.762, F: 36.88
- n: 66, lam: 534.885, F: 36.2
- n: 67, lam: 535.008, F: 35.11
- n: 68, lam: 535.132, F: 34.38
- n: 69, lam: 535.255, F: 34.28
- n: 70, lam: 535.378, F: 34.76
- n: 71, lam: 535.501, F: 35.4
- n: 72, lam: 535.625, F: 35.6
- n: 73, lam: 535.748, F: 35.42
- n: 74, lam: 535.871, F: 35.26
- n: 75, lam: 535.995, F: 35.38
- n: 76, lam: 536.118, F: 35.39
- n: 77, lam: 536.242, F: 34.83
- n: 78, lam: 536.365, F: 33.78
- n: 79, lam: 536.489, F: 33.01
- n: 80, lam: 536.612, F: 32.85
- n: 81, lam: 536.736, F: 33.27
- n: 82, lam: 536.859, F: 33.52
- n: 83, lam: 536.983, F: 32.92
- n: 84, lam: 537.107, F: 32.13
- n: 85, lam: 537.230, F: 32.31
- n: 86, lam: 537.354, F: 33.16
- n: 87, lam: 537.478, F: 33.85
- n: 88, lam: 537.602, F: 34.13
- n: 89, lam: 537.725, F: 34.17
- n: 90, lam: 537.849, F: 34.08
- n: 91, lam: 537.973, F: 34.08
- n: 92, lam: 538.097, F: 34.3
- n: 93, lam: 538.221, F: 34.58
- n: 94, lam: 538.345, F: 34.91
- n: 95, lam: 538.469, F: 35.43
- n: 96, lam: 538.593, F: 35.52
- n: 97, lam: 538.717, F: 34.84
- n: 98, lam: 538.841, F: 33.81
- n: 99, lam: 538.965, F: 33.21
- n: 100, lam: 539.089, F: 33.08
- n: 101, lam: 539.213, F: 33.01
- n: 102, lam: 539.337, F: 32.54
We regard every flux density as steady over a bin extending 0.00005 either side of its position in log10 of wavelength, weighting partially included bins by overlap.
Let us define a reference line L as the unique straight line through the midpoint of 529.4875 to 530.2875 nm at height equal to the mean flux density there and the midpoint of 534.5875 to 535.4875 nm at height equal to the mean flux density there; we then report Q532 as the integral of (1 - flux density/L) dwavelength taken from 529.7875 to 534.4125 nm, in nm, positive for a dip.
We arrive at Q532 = 0.13 nm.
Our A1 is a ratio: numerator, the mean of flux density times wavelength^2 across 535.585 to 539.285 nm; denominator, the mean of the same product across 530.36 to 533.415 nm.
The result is 1.04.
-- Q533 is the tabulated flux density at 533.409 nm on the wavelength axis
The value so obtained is 34.12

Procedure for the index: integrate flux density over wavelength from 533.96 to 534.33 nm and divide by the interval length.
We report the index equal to 31.9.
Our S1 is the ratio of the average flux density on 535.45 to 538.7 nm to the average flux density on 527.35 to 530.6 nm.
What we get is 1.0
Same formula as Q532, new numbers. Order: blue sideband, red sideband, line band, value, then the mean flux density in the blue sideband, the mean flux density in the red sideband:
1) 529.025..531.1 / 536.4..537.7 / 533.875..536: -0.08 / 34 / 33.2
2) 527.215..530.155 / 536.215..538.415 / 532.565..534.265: 0.03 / 33.5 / 33.7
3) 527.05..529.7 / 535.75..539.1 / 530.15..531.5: -0.01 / 33.2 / 34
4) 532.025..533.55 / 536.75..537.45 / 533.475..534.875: -0.06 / 32.8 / 32.9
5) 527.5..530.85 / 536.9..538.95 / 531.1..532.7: -0.01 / 33.6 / 34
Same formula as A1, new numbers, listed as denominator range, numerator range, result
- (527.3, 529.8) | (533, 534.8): 1.03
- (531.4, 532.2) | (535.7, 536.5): 1.01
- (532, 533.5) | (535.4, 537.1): 1.06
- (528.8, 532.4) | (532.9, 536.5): 1.02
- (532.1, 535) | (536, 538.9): 1.03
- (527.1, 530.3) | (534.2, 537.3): 1.06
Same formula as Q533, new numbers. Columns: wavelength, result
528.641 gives 34.42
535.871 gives 35.26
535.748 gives 35.42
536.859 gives 33.52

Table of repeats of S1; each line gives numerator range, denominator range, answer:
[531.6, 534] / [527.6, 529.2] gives 1.00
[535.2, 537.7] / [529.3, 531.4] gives 1.01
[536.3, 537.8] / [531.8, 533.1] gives 1.01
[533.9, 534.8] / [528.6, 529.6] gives 0.97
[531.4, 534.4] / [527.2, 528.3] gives 1.04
